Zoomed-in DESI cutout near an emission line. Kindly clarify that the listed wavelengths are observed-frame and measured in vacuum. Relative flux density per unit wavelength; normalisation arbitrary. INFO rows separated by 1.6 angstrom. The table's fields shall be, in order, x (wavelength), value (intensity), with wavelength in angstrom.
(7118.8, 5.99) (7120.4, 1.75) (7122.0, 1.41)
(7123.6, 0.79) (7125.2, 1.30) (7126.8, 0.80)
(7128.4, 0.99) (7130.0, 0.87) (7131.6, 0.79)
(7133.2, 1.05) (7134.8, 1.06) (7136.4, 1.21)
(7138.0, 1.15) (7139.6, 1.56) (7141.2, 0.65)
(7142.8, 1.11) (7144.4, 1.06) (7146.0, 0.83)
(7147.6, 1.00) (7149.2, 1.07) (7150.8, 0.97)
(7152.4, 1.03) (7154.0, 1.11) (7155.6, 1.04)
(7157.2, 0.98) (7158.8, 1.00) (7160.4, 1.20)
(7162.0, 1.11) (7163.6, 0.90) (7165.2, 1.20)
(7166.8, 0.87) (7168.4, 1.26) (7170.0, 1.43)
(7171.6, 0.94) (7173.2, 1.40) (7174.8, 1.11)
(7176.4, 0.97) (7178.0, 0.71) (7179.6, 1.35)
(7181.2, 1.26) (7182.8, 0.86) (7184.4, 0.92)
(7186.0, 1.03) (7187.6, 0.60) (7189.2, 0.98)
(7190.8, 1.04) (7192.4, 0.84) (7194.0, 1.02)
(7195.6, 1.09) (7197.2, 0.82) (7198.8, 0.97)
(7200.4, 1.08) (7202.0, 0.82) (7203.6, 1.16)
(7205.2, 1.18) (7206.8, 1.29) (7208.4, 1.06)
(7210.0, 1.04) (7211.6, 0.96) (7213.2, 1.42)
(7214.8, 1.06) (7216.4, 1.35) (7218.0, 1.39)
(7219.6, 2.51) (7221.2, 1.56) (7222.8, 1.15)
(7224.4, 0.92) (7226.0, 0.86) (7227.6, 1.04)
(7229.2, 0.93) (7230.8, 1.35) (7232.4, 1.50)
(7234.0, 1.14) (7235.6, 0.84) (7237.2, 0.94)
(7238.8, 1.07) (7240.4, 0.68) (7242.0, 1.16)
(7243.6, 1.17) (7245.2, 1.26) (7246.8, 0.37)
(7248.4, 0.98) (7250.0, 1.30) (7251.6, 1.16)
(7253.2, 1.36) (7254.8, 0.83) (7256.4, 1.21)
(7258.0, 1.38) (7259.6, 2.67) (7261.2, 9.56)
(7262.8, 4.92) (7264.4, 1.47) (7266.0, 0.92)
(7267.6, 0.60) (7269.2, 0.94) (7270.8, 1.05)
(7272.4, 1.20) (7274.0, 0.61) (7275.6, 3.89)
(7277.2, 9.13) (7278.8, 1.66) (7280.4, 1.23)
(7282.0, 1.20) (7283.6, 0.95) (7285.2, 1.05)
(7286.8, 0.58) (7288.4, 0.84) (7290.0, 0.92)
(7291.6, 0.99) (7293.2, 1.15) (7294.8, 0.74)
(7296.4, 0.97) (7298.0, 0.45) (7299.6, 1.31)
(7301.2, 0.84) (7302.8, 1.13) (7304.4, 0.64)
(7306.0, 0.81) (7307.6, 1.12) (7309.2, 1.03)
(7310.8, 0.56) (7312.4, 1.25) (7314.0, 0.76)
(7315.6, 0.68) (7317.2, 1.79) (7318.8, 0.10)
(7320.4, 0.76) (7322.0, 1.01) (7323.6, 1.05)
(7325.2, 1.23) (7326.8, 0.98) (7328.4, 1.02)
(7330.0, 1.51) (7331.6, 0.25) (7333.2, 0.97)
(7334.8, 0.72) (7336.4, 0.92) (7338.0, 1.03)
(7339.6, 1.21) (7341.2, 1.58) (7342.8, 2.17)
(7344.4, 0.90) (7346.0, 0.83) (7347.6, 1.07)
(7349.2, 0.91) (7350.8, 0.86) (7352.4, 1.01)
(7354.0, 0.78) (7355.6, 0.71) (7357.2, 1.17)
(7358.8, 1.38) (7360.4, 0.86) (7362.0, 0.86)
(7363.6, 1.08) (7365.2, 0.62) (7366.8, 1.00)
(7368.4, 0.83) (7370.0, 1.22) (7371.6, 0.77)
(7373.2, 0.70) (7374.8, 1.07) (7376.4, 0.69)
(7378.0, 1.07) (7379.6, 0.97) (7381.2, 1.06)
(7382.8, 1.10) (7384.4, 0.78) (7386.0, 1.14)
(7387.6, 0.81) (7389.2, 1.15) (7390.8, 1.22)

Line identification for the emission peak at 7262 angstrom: [S II]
